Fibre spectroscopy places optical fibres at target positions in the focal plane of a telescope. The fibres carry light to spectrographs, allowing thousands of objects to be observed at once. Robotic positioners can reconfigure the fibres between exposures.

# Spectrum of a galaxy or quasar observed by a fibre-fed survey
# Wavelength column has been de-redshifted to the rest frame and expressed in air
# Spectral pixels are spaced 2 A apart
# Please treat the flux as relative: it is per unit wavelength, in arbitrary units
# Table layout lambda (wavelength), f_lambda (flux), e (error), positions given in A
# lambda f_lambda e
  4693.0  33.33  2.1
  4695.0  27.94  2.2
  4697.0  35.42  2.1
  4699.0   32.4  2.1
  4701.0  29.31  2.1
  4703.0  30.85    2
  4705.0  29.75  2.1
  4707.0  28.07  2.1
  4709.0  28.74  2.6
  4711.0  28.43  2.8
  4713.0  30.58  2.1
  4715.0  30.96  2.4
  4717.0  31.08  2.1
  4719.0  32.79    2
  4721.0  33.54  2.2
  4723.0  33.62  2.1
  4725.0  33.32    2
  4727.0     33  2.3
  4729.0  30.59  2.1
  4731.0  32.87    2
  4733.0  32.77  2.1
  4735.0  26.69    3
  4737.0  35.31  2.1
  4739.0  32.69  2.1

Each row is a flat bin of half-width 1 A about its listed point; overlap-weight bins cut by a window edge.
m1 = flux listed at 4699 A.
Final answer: 32.4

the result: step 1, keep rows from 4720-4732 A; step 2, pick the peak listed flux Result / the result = 33.62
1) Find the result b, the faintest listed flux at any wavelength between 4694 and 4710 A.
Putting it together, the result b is 27.94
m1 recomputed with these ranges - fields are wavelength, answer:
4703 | 30.85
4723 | 33.62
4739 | 32.69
